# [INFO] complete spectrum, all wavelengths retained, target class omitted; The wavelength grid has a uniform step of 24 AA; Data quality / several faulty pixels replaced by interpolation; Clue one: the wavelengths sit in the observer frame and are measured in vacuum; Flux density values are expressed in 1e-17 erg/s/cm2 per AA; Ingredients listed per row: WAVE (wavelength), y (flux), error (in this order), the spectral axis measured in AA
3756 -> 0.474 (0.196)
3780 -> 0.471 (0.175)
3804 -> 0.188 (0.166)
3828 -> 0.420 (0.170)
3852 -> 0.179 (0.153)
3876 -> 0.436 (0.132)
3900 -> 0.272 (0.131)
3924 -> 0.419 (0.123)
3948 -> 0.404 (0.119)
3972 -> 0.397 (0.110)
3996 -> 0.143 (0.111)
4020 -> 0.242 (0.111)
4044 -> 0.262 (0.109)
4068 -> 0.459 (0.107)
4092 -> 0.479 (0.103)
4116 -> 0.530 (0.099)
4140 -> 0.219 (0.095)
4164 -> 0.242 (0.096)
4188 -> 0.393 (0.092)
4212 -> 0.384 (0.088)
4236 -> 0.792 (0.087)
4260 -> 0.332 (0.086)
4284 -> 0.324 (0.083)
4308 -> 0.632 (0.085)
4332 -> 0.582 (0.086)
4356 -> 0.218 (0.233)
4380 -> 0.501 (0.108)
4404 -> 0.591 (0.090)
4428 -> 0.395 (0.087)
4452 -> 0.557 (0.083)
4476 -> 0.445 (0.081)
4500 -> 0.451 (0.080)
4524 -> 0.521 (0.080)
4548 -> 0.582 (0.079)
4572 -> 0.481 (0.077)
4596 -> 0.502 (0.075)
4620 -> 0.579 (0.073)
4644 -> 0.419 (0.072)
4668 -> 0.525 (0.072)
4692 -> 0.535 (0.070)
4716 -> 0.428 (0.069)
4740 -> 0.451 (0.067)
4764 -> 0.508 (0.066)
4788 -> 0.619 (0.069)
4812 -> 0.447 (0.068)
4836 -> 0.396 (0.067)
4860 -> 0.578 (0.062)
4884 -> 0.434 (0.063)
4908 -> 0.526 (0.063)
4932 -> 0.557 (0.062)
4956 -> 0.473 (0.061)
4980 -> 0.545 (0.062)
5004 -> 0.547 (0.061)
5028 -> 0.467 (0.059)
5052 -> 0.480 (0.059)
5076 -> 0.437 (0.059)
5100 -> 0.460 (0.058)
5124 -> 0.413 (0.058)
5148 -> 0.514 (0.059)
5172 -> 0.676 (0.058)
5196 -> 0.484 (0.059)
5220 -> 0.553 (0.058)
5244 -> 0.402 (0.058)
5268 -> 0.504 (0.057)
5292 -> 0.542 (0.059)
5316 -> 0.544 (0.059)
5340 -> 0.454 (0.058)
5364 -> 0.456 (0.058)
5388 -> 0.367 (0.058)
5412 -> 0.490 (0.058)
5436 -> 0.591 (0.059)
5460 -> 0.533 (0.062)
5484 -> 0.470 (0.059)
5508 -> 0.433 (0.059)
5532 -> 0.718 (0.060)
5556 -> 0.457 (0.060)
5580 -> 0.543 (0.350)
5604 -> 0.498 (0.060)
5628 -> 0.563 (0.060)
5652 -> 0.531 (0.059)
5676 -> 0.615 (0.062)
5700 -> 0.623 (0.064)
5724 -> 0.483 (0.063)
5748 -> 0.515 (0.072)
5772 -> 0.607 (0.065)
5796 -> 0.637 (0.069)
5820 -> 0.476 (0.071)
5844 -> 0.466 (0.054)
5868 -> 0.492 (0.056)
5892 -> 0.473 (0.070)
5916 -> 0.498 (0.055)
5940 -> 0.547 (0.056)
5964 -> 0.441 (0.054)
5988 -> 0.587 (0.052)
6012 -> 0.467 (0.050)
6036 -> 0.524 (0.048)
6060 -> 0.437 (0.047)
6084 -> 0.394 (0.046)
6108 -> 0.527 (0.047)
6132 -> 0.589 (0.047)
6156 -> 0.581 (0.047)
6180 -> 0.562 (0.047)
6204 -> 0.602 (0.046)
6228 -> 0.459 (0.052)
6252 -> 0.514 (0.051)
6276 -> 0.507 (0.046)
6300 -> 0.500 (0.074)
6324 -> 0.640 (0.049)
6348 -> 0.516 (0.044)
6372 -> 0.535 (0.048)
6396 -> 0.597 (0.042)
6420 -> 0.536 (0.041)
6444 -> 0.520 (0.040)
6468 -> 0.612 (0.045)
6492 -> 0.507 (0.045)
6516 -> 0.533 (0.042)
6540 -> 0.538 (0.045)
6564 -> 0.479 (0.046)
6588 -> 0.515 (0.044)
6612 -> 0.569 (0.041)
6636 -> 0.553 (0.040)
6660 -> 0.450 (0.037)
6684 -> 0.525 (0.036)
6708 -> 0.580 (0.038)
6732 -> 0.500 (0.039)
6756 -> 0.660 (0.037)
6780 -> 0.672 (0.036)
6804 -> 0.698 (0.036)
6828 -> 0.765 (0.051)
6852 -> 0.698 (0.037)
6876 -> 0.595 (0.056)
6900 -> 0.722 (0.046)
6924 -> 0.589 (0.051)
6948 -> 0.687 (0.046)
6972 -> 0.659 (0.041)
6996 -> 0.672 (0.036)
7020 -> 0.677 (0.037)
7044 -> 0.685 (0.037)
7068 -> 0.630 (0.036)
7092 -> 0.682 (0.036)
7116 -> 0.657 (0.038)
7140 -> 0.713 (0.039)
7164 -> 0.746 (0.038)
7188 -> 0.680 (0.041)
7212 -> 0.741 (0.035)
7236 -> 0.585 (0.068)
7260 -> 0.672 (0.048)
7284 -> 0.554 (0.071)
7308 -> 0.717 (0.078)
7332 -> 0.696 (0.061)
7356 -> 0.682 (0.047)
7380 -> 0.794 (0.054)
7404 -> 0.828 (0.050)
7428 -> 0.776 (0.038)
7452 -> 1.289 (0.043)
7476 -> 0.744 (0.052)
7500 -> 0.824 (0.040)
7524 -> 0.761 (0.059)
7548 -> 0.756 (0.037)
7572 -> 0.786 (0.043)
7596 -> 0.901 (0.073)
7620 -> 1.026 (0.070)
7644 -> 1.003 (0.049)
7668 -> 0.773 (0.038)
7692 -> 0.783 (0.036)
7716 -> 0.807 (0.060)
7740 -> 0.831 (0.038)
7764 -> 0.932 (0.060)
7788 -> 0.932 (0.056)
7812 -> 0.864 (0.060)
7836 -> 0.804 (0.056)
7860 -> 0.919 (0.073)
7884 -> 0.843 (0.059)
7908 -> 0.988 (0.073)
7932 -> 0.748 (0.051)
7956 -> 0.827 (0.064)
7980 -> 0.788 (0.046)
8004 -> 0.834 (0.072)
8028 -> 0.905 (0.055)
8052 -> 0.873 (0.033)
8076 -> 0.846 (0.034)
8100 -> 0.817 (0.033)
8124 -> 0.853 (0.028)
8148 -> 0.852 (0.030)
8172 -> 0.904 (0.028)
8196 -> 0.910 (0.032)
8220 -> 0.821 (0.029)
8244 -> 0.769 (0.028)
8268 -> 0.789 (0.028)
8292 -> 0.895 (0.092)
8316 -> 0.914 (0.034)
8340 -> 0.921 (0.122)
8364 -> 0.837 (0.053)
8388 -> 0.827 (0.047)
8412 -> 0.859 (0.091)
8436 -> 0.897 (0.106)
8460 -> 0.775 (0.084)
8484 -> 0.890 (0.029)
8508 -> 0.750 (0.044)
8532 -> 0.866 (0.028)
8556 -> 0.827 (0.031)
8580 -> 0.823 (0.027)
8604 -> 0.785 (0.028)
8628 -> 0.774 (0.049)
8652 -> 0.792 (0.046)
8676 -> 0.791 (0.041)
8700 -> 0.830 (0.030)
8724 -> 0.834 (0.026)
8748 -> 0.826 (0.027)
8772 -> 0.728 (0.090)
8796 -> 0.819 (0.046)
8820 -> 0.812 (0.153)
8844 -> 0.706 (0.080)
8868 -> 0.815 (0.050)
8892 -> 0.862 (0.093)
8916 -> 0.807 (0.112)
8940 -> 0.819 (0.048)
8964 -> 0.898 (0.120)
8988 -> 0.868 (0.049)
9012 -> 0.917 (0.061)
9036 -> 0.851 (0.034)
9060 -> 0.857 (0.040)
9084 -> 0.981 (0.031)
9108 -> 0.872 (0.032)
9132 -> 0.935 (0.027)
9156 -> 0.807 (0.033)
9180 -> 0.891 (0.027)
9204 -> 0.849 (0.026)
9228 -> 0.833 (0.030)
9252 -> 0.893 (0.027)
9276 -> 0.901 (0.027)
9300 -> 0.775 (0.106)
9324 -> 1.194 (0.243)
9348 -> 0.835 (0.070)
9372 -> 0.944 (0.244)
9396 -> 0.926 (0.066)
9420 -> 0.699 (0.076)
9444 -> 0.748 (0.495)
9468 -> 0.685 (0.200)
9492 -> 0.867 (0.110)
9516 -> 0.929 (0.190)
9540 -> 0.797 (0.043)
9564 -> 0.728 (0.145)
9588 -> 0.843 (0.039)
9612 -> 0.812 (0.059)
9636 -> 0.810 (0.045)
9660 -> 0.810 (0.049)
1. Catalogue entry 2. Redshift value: 0.694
